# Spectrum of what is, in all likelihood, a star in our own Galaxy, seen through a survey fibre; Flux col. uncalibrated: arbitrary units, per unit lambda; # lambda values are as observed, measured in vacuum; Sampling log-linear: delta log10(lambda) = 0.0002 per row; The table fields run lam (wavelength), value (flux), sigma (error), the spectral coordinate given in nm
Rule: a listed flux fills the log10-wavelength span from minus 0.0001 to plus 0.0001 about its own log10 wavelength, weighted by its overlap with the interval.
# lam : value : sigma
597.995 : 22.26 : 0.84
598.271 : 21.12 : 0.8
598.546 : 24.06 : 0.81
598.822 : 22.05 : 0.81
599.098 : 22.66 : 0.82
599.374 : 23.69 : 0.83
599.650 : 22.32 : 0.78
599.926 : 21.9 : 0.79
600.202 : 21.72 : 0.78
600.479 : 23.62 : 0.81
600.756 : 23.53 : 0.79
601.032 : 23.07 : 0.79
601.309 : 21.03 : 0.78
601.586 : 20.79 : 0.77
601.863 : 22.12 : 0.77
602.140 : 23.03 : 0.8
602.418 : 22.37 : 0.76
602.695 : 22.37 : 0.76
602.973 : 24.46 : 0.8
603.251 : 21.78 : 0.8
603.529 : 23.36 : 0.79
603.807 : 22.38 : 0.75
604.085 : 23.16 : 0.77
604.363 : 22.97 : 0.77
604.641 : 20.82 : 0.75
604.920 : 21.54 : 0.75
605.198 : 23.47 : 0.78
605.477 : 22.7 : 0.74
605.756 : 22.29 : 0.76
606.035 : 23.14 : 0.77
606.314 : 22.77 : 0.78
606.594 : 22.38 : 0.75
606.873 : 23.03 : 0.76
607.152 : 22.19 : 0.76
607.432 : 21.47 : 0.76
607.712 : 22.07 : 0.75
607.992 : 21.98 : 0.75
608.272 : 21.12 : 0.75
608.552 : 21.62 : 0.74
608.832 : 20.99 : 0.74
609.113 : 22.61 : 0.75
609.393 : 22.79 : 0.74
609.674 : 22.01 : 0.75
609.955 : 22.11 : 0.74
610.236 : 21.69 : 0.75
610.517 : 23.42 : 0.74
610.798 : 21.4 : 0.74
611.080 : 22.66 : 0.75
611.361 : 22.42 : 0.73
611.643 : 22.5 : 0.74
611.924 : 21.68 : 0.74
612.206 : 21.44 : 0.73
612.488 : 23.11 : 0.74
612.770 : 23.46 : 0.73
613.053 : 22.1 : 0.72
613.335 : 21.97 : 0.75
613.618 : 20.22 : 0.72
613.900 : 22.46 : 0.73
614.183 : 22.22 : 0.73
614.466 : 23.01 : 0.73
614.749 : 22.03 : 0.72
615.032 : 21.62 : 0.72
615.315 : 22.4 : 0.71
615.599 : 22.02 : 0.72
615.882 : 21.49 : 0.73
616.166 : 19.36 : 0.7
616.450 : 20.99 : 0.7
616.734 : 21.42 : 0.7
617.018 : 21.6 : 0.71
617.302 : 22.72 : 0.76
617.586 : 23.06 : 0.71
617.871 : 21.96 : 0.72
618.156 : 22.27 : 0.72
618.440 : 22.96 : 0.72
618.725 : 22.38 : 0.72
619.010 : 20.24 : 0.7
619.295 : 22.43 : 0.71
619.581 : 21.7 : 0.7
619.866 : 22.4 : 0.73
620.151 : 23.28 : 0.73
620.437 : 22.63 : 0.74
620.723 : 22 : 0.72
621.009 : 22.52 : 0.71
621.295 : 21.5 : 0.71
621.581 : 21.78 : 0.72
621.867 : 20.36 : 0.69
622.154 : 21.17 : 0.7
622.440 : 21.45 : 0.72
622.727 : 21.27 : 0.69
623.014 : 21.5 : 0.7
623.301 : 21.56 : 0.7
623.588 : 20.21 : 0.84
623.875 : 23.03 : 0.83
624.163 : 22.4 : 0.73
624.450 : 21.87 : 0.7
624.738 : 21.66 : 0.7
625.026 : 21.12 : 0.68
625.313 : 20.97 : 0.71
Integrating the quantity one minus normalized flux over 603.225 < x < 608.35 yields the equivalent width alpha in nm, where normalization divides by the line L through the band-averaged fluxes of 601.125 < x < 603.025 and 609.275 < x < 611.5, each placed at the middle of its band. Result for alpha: -0.026 nm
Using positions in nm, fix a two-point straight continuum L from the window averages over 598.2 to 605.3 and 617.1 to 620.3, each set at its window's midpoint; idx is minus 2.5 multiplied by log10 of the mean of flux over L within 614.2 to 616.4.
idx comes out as 0.032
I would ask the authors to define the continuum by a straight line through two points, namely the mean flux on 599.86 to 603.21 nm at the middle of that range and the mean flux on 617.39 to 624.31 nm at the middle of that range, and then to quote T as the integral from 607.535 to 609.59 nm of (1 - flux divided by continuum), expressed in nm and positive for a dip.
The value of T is 0.04 nm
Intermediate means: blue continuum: 22.5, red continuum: 21.9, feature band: 21.9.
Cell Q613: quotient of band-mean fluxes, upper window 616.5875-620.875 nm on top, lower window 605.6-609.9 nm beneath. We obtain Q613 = 1.00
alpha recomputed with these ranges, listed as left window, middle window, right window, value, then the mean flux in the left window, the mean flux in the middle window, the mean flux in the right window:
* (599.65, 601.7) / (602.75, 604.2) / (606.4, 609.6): -0.05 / 22.3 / 23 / 22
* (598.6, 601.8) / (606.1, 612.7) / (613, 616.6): -0.07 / 22.4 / 22.2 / 21.7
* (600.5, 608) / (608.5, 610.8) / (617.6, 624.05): 0.02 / 22.5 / 22.1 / 21.9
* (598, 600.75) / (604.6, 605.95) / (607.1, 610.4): -0.01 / 22.6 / 22.3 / 21.9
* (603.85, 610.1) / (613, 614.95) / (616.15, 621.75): 0.01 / 22.2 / 22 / 22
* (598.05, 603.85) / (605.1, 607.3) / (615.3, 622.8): -0.04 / 22.5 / 22.7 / 21.8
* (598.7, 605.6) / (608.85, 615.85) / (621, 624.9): -0.05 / 22.5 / 22.2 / 21.6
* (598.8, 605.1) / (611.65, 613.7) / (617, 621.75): 0.02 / 22.5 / 22.1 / 22.2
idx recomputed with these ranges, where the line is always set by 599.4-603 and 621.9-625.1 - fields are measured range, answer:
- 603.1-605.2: -0.002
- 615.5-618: 0.010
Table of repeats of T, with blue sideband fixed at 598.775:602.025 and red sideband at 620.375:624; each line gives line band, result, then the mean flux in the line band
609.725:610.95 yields -0.01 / 22.1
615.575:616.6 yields 0.05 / 20.8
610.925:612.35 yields -0.01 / 22.1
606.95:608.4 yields 0.02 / 21.8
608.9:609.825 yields -0.01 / 22.3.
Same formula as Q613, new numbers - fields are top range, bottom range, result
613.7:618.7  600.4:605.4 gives 0.97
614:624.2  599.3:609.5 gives 0.98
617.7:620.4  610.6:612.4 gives 1.00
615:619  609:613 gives 0.98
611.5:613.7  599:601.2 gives 0.97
